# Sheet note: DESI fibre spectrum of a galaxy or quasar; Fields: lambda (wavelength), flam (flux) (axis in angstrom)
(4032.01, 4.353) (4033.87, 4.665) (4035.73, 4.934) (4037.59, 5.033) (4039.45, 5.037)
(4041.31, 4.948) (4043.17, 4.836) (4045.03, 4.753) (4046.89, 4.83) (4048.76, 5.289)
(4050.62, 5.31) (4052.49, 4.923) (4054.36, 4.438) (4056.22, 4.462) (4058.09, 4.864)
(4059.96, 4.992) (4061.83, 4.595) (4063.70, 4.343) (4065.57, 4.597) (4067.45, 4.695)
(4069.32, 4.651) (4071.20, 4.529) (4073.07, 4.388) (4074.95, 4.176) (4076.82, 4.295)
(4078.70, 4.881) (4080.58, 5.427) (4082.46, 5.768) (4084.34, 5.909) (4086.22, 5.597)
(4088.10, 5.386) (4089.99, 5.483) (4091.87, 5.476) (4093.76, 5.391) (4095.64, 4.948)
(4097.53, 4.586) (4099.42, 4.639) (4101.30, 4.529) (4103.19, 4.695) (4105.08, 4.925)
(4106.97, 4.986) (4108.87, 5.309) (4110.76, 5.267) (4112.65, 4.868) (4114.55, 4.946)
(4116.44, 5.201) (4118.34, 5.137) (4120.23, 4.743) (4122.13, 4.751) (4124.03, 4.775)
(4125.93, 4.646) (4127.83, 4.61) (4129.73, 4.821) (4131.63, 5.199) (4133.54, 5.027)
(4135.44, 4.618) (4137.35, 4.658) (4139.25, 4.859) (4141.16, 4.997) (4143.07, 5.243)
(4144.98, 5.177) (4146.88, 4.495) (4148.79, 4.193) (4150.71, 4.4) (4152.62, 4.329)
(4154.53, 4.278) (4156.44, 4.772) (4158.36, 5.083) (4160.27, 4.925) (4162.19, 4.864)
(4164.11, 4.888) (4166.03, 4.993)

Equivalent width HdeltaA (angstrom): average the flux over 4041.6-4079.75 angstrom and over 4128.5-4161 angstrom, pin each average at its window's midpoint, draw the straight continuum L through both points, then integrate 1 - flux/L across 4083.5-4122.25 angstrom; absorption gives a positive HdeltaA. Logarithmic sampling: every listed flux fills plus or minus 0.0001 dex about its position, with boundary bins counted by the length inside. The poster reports -2.92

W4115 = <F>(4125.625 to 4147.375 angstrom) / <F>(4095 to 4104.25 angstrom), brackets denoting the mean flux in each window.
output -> 1.04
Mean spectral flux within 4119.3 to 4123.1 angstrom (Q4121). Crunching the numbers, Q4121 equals 4.74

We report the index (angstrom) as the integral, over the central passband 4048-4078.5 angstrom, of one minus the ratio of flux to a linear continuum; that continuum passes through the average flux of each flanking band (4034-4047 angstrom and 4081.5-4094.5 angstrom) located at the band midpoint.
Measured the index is 3.24 angstrom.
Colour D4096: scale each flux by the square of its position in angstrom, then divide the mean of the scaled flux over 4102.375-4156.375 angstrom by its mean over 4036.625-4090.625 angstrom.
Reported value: 1.0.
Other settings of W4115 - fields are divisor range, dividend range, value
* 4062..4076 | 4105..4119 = 1.13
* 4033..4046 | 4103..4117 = 1.03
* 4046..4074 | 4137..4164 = 1.00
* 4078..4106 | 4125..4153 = 0.92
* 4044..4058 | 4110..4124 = 1.02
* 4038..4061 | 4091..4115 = 1.01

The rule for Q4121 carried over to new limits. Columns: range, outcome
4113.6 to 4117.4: 5.07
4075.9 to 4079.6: 4.58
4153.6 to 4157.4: 4.53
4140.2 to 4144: 5.11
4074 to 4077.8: 4.24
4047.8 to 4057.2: 4.88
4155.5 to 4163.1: 4.91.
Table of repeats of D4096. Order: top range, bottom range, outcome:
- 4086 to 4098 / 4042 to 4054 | 1.09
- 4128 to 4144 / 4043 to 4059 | 1.05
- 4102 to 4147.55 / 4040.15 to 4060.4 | 1.05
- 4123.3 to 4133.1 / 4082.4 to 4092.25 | 0.88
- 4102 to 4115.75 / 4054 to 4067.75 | 1.10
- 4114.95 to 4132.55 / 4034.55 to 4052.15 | 1.02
